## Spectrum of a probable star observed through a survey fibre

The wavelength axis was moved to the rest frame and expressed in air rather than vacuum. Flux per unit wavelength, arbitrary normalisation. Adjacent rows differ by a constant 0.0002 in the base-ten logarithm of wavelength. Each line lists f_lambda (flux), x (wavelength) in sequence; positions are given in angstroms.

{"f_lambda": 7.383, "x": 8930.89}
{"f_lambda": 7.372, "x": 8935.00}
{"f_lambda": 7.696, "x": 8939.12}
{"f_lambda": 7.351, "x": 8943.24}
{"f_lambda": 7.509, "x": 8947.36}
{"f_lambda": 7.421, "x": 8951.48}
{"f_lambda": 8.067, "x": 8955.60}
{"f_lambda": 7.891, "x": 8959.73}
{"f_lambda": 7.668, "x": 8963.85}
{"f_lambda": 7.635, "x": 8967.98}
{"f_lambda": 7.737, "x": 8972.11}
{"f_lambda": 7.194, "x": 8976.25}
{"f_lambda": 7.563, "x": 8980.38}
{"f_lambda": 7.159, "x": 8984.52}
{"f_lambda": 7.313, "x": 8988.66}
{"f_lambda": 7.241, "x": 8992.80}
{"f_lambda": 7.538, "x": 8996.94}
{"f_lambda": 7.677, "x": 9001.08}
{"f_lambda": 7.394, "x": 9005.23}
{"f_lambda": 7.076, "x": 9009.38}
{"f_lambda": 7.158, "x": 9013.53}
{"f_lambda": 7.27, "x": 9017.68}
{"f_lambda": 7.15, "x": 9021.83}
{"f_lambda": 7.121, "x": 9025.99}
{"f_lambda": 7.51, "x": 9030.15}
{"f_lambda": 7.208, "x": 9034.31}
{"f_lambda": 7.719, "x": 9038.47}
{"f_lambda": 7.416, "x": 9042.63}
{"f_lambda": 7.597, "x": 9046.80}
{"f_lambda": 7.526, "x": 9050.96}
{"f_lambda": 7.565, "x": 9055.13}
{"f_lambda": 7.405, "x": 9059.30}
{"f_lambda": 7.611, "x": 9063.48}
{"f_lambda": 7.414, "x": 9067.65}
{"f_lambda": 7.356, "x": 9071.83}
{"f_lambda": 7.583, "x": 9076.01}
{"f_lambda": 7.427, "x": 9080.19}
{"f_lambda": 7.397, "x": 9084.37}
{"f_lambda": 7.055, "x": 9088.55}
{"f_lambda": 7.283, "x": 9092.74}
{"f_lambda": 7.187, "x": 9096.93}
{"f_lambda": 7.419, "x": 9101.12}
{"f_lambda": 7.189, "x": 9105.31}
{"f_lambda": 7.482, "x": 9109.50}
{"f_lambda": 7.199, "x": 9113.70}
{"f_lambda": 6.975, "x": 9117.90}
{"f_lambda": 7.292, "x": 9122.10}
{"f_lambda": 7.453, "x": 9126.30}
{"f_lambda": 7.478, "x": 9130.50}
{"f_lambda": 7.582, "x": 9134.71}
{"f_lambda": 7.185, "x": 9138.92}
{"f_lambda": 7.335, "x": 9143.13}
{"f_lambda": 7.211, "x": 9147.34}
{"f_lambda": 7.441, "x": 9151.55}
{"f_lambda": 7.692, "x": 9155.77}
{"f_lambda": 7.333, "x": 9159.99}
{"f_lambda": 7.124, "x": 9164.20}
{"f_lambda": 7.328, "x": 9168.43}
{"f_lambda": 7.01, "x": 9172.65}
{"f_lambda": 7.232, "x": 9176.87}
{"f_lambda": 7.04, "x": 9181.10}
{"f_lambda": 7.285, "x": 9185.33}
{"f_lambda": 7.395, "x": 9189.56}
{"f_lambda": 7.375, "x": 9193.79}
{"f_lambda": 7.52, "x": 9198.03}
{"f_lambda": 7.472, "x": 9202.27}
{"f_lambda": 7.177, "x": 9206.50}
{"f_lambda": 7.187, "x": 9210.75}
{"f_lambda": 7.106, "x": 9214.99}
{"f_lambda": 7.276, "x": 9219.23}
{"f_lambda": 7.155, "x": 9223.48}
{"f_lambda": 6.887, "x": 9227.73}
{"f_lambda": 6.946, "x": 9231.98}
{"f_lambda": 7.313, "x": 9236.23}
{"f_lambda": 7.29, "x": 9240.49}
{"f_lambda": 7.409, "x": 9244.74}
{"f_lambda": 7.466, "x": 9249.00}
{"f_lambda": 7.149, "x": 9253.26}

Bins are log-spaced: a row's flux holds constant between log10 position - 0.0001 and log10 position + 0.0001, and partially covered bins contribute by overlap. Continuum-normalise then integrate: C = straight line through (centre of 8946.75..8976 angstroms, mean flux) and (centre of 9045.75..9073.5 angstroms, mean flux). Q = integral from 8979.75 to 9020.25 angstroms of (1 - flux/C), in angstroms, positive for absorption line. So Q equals 1.5 angstroms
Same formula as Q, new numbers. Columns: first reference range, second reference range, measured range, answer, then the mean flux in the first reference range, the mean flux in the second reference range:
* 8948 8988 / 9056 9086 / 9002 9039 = 1.16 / 7.58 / 7.46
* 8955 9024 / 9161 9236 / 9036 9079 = -0.87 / 7.44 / 7.21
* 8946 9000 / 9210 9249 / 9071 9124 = 0.54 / 7.54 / 7.19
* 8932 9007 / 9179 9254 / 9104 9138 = 0.11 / 7.52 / 7.25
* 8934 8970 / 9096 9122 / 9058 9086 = -0.46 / 7.63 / 7.25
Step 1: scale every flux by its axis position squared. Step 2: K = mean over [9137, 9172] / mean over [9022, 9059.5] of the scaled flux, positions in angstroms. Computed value 1.0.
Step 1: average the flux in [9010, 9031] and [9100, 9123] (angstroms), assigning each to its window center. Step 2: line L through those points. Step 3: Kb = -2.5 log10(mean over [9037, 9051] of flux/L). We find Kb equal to -0.05 mag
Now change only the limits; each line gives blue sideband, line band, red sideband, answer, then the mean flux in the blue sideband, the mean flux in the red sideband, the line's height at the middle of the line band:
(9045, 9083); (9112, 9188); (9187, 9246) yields 0.01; 7.5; 7.25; 7.36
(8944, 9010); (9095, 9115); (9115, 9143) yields 0.01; 7.51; 7.32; 7.35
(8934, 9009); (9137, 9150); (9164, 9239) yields 0.01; 7.51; 7.21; 7.29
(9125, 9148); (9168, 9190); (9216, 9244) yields 0.01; 7.38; 7.16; 7.28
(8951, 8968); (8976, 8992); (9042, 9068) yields 0.06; 7.78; 7.52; 7.71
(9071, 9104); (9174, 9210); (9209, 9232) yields -0.02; 7.33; 7.11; 7.15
